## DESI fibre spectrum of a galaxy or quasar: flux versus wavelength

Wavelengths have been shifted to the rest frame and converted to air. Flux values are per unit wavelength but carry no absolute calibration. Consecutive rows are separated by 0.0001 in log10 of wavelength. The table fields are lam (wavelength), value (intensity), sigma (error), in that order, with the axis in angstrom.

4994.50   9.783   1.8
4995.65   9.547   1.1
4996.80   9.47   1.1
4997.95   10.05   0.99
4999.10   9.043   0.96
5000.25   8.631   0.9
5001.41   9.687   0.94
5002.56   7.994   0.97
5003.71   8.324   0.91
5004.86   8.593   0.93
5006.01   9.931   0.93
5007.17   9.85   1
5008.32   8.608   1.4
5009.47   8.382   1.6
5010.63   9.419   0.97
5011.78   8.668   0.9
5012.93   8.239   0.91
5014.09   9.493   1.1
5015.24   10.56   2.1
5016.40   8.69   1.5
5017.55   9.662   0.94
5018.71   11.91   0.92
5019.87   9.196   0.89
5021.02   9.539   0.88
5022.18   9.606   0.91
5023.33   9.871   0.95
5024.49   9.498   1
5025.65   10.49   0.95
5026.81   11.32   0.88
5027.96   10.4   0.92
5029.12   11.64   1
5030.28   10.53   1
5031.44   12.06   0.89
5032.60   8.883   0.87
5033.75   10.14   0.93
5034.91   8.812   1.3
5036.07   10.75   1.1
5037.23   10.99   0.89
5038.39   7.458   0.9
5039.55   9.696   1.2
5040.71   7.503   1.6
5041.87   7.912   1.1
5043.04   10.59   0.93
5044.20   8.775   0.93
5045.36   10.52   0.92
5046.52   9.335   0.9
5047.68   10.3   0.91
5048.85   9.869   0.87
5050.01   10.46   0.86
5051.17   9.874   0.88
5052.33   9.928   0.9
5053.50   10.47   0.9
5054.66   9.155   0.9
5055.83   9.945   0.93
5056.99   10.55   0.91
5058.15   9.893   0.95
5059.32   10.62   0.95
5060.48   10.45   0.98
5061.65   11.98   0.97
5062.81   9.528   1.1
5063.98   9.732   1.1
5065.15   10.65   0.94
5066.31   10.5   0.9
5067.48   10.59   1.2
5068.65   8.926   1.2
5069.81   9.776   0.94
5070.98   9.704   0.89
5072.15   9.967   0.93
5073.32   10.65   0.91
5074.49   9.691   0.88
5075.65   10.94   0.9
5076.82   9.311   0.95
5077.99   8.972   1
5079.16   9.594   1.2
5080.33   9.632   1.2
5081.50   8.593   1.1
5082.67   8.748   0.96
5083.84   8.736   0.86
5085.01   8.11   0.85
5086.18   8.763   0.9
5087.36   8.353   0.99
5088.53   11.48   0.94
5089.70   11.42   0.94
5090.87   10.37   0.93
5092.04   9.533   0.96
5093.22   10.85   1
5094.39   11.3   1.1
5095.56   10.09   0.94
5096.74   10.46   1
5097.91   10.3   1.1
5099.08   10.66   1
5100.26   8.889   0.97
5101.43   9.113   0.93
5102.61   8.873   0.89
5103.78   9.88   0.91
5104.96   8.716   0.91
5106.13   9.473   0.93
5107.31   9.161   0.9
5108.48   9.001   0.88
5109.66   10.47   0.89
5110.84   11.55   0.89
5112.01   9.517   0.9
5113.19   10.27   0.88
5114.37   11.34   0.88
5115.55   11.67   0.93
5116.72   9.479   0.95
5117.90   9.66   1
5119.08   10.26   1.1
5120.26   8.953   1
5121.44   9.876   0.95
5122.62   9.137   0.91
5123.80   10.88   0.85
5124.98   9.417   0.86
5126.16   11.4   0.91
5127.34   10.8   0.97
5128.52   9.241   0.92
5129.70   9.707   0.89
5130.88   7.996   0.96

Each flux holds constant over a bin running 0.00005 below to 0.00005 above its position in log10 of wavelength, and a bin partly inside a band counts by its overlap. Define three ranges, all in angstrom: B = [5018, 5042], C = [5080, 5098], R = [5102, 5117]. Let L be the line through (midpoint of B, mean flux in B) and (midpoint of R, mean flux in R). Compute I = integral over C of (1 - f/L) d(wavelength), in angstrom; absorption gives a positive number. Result 0.3 angstrom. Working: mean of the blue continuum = 9.95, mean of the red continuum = 9.97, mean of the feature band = 9.78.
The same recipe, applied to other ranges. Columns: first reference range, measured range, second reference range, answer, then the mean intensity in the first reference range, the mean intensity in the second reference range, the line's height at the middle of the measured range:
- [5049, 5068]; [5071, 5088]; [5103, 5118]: 1.4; 10.3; 10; 10.2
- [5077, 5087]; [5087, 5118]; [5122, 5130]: -2.1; 8.89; 10.1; 9.45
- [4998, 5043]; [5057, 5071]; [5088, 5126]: -0.6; 9.54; 10.1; 9.81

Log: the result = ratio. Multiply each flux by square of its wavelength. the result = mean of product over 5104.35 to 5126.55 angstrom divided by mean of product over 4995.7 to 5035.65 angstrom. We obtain 1.08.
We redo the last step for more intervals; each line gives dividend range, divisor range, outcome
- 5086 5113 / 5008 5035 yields 1.04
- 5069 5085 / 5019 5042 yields 0.98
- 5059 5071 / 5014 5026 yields 1.06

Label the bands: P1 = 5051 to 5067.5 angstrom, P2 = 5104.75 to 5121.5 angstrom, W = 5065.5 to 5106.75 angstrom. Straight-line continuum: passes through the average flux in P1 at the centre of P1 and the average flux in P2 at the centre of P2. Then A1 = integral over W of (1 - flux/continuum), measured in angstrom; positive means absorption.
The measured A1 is 1.54 angstrom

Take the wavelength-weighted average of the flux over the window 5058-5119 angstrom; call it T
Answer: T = 9.92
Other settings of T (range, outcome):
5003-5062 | 9.78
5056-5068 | 10.4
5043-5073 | 10.1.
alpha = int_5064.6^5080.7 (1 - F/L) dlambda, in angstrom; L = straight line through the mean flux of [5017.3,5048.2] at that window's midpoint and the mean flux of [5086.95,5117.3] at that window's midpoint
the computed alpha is 0.1 angstrom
